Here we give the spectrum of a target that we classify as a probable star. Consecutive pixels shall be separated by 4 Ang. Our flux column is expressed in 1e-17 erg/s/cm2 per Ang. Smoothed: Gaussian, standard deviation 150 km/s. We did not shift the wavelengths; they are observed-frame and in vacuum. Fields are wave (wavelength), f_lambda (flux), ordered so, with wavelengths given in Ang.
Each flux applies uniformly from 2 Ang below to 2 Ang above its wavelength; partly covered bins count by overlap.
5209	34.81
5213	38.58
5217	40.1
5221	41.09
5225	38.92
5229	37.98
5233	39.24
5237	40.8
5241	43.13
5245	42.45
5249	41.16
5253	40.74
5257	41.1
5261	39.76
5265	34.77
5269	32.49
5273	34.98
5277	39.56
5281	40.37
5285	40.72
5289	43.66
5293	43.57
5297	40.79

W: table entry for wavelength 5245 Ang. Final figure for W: 42.45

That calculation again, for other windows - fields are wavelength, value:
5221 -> 41.09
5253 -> 40.74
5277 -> 39.56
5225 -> 38.92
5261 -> 39.76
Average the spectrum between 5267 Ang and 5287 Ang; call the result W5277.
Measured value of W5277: 37.6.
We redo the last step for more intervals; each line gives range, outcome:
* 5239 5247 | 42.8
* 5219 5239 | 39.6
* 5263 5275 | 34.1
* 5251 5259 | 40.9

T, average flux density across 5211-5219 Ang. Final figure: 39.3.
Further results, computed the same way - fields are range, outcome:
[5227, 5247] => 40.7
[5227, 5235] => 38.6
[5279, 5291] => 41.6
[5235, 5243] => 42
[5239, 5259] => 41.7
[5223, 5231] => 38.5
